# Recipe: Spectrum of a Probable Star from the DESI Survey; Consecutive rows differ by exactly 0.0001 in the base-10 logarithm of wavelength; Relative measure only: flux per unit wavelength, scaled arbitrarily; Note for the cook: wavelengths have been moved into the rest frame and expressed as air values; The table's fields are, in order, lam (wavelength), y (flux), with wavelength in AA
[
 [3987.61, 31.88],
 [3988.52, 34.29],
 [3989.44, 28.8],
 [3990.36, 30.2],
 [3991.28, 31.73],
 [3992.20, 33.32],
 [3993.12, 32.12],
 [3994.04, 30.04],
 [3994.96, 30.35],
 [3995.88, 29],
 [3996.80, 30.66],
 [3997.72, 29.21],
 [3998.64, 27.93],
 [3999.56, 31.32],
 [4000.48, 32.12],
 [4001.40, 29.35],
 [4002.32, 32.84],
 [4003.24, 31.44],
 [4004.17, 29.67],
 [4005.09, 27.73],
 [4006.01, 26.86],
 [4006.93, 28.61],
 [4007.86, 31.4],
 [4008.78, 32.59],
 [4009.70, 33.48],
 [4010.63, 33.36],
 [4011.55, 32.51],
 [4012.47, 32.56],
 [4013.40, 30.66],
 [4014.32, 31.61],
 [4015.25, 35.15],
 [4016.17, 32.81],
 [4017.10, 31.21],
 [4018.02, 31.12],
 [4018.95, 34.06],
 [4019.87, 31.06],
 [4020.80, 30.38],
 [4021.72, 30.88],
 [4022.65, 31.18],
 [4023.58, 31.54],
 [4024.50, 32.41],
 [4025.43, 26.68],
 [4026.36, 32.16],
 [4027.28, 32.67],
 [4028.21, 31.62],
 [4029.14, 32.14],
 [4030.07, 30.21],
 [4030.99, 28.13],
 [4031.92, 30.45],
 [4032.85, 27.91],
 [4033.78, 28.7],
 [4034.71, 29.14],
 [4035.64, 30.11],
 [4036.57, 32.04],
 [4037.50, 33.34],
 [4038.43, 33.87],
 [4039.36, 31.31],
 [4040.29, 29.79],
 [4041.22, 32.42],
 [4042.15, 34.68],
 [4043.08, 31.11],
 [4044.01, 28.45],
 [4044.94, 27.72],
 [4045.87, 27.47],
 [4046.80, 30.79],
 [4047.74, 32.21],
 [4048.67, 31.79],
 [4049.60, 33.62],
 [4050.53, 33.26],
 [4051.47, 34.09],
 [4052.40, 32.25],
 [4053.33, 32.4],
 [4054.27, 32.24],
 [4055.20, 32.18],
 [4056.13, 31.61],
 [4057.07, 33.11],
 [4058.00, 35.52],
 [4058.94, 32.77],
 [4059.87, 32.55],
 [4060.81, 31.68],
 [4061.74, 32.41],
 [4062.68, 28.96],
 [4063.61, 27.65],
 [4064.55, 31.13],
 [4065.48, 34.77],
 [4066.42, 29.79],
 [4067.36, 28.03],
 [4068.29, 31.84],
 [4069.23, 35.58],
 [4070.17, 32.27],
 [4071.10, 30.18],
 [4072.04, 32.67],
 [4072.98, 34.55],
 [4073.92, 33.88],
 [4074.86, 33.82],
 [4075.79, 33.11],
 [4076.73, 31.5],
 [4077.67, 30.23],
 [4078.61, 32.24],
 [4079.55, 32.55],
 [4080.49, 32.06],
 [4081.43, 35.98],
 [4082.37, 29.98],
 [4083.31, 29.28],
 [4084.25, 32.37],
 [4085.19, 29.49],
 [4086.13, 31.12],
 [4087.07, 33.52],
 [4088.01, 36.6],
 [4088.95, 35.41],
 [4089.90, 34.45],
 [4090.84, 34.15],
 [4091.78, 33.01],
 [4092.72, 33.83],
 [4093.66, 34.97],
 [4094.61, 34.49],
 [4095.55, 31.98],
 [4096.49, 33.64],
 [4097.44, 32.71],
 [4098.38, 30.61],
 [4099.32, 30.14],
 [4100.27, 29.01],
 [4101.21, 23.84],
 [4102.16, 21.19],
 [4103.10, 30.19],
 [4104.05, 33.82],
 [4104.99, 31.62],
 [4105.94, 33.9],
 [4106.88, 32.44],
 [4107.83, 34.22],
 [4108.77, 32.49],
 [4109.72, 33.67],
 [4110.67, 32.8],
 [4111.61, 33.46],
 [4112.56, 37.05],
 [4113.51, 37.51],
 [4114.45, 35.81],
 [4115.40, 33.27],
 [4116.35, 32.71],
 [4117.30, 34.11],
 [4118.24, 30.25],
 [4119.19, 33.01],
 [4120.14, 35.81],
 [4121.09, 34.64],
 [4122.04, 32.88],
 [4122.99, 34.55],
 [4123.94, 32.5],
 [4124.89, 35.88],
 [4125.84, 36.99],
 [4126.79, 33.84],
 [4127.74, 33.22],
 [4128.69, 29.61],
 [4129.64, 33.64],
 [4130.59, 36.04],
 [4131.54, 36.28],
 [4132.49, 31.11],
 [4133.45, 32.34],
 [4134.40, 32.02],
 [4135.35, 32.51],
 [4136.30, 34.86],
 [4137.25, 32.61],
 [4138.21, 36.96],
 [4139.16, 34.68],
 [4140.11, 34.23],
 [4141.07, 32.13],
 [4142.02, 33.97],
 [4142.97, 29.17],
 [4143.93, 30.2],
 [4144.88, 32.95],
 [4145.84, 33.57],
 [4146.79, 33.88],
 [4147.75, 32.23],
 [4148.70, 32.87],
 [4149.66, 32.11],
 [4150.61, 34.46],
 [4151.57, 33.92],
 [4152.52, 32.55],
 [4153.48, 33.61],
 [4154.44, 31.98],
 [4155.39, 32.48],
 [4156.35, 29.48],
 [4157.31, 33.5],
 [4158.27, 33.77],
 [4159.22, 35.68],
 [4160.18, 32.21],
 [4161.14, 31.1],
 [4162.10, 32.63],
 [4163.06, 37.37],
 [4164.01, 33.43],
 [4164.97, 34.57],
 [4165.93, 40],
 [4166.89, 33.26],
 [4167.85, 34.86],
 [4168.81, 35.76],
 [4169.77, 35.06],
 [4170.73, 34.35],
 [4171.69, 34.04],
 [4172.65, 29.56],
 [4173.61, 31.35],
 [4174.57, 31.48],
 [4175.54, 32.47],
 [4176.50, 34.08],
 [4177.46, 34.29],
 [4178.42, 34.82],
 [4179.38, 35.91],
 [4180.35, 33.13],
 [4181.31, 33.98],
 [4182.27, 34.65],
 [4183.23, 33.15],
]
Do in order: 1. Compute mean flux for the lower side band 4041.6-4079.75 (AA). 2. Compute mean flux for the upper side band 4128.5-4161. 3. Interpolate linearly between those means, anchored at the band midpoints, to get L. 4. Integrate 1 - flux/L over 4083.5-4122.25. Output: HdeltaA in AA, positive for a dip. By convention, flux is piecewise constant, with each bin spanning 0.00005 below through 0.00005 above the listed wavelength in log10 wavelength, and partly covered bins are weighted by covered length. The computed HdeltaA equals -0.3 AA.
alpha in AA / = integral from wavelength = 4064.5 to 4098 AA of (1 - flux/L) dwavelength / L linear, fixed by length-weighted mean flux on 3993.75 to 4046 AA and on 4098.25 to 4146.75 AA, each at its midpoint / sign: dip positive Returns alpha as -0.6 AA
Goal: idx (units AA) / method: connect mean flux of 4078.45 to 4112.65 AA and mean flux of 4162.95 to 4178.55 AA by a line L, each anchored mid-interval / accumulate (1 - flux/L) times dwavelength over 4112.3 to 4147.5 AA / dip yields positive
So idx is -0.64 AA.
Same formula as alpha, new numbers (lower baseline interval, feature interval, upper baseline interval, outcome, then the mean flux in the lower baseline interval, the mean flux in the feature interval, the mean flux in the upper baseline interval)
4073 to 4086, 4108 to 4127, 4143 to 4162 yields -1.0 AA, 32.1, 34.2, 32.7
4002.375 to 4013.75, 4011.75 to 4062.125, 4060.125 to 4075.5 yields -0.2 AA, 31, 31.5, 31.9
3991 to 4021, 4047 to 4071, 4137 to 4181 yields -0.1 AA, 31.2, 32.1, 33.5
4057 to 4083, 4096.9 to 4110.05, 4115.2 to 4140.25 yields 0.9 AA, 32.1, 30.7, 33.7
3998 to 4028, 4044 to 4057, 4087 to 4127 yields 0.2 AA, 31.2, 31.6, 33.1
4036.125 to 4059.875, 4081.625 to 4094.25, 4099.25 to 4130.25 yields -0.2 AA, 32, 33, 32.8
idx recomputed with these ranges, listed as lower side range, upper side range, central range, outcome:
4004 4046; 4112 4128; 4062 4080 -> 0.4 AA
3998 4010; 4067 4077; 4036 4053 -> 0.0 AA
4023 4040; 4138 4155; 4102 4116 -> -0.4 AA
